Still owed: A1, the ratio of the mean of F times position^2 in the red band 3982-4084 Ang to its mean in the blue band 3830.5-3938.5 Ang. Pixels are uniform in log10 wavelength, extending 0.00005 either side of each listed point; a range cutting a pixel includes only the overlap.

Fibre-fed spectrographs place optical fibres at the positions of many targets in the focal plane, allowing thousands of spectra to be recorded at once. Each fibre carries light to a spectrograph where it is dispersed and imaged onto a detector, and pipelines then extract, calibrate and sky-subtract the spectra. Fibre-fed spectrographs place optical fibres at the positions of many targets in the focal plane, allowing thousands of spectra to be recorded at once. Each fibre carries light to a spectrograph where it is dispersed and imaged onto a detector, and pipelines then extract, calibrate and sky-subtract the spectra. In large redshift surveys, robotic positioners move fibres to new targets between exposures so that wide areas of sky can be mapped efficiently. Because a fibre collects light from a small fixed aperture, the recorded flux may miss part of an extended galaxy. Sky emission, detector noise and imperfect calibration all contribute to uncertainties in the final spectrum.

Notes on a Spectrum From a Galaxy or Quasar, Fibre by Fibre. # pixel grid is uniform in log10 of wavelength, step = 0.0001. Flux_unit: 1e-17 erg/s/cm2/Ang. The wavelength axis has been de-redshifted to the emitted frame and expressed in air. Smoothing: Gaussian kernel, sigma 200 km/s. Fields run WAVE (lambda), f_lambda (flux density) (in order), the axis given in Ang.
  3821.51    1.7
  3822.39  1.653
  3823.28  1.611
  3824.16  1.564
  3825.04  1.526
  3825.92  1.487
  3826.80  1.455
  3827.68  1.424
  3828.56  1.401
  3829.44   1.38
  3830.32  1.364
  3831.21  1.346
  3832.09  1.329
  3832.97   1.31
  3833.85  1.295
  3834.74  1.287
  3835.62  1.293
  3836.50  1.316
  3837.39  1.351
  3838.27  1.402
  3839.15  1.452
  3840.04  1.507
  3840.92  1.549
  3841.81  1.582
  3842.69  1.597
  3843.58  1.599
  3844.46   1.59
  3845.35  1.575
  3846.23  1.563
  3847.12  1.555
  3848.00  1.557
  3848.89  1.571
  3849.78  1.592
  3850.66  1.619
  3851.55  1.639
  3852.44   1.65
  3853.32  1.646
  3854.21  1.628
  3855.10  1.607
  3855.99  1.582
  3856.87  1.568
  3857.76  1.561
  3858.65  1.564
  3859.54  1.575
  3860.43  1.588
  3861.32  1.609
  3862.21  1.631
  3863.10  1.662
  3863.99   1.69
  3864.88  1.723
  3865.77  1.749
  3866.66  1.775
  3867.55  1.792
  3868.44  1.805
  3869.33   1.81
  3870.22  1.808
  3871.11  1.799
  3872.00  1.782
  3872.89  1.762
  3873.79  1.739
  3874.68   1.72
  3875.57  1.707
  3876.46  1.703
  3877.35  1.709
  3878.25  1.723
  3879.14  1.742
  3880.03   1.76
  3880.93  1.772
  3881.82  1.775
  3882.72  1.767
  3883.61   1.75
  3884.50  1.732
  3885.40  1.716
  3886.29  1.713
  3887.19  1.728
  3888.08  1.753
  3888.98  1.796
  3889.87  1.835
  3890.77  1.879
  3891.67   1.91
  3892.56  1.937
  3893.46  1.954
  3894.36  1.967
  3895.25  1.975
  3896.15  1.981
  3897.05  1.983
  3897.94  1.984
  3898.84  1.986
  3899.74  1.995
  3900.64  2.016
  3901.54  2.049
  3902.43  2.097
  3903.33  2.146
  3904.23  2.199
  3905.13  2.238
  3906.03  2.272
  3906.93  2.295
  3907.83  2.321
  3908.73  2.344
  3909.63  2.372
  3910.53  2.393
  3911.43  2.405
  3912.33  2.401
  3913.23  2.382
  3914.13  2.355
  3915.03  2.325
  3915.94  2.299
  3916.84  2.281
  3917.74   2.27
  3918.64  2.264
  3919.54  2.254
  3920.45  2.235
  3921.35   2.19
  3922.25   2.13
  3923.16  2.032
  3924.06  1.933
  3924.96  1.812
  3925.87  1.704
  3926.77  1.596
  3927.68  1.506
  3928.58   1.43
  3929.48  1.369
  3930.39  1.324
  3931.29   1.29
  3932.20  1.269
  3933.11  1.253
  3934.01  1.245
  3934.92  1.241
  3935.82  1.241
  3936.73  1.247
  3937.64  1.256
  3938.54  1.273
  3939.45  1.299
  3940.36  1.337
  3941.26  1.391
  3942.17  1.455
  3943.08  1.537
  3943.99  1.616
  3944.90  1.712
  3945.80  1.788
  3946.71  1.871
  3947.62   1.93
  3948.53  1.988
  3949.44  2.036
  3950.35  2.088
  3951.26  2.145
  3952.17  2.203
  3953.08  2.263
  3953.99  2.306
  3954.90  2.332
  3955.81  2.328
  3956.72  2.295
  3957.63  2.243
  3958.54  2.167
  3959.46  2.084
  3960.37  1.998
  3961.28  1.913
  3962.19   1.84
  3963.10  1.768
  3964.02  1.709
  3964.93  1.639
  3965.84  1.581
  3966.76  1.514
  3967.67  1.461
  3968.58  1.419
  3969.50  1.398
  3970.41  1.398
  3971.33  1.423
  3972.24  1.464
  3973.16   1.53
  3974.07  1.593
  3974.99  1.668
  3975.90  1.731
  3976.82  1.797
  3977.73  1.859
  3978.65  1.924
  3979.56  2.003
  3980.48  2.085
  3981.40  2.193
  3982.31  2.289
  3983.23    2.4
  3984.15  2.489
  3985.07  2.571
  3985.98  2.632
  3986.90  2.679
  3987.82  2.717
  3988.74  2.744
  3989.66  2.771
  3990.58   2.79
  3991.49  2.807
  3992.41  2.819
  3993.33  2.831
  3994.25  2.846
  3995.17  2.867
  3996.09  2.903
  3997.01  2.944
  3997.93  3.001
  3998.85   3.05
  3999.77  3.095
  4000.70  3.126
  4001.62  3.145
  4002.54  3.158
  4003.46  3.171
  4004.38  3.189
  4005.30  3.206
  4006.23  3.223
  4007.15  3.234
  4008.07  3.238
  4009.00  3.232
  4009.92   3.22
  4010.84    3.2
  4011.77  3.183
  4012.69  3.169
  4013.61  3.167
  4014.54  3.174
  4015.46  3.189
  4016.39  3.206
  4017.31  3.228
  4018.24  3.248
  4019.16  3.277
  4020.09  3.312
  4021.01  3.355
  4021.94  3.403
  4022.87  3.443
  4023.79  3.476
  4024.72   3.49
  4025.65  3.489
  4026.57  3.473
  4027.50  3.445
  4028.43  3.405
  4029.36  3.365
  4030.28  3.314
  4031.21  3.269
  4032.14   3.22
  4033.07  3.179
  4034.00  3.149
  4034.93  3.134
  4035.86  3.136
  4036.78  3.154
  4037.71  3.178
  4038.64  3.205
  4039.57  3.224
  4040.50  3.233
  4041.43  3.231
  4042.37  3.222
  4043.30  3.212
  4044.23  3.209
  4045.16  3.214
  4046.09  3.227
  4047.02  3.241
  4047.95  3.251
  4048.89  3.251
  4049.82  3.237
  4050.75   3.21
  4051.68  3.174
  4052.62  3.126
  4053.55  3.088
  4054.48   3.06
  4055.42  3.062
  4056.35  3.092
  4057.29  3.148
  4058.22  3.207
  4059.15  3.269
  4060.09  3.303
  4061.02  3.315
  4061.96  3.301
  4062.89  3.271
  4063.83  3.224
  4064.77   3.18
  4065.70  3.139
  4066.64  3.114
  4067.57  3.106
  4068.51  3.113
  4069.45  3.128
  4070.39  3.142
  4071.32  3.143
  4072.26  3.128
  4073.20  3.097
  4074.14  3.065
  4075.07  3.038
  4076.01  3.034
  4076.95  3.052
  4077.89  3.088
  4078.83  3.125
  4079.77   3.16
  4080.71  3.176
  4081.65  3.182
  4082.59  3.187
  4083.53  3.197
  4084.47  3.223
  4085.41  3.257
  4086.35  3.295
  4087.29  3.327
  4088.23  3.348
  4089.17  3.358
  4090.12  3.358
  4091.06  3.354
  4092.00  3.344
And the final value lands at 1.91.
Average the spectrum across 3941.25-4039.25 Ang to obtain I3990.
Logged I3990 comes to 2.58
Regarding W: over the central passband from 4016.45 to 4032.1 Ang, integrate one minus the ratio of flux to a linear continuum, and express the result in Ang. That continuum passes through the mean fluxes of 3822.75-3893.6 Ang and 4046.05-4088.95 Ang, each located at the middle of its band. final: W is -2.8 Ang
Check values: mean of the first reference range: 1.62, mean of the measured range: 3.37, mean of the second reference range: 3.18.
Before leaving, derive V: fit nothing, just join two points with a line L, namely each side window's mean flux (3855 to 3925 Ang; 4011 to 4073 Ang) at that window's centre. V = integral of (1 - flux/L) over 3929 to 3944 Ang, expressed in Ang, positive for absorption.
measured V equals 6.5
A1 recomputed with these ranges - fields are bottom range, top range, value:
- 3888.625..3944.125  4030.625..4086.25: 1.82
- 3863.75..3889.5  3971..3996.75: 1.39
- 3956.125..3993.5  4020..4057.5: 1.64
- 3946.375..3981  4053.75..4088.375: 1.79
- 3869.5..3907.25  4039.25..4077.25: 1.83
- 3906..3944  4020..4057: 1.89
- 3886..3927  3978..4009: 1.40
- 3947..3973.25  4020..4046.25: 1.81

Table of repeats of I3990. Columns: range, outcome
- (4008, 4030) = 3.31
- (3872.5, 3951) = 1.85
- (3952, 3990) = 2.01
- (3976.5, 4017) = 2.84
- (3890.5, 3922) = 2.17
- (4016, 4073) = 3.23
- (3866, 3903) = 1.83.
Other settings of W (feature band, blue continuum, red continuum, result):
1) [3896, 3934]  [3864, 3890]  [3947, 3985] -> -4.0 Ang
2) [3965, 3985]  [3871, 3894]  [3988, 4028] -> 7.2 Ang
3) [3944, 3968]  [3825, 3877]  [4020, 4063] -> 5.1 Ang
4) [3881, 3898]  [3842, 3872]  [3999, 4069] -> 0.8 Ang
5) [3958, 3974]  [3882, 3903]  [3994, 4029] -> 6.1 Ang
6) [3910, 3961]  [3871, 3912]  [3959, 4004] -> 5.6 Ang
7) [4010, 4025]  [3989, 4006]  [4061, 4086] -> -1.2 Ang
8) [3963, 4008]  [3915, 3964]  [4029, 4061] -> 1.4 Ang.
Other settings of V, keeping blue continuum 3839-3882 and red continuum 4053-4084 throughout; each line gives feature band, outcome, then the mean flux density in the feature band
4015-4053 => -4.8 Ang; 3.27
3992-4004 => -1.6 Ang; 3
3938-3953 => 3.5 Ang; 1.74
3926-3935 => 3.3 Ang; 1.37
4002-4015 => -2.3 Ang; 3.2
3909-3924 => -1.6 Ang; 2.28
